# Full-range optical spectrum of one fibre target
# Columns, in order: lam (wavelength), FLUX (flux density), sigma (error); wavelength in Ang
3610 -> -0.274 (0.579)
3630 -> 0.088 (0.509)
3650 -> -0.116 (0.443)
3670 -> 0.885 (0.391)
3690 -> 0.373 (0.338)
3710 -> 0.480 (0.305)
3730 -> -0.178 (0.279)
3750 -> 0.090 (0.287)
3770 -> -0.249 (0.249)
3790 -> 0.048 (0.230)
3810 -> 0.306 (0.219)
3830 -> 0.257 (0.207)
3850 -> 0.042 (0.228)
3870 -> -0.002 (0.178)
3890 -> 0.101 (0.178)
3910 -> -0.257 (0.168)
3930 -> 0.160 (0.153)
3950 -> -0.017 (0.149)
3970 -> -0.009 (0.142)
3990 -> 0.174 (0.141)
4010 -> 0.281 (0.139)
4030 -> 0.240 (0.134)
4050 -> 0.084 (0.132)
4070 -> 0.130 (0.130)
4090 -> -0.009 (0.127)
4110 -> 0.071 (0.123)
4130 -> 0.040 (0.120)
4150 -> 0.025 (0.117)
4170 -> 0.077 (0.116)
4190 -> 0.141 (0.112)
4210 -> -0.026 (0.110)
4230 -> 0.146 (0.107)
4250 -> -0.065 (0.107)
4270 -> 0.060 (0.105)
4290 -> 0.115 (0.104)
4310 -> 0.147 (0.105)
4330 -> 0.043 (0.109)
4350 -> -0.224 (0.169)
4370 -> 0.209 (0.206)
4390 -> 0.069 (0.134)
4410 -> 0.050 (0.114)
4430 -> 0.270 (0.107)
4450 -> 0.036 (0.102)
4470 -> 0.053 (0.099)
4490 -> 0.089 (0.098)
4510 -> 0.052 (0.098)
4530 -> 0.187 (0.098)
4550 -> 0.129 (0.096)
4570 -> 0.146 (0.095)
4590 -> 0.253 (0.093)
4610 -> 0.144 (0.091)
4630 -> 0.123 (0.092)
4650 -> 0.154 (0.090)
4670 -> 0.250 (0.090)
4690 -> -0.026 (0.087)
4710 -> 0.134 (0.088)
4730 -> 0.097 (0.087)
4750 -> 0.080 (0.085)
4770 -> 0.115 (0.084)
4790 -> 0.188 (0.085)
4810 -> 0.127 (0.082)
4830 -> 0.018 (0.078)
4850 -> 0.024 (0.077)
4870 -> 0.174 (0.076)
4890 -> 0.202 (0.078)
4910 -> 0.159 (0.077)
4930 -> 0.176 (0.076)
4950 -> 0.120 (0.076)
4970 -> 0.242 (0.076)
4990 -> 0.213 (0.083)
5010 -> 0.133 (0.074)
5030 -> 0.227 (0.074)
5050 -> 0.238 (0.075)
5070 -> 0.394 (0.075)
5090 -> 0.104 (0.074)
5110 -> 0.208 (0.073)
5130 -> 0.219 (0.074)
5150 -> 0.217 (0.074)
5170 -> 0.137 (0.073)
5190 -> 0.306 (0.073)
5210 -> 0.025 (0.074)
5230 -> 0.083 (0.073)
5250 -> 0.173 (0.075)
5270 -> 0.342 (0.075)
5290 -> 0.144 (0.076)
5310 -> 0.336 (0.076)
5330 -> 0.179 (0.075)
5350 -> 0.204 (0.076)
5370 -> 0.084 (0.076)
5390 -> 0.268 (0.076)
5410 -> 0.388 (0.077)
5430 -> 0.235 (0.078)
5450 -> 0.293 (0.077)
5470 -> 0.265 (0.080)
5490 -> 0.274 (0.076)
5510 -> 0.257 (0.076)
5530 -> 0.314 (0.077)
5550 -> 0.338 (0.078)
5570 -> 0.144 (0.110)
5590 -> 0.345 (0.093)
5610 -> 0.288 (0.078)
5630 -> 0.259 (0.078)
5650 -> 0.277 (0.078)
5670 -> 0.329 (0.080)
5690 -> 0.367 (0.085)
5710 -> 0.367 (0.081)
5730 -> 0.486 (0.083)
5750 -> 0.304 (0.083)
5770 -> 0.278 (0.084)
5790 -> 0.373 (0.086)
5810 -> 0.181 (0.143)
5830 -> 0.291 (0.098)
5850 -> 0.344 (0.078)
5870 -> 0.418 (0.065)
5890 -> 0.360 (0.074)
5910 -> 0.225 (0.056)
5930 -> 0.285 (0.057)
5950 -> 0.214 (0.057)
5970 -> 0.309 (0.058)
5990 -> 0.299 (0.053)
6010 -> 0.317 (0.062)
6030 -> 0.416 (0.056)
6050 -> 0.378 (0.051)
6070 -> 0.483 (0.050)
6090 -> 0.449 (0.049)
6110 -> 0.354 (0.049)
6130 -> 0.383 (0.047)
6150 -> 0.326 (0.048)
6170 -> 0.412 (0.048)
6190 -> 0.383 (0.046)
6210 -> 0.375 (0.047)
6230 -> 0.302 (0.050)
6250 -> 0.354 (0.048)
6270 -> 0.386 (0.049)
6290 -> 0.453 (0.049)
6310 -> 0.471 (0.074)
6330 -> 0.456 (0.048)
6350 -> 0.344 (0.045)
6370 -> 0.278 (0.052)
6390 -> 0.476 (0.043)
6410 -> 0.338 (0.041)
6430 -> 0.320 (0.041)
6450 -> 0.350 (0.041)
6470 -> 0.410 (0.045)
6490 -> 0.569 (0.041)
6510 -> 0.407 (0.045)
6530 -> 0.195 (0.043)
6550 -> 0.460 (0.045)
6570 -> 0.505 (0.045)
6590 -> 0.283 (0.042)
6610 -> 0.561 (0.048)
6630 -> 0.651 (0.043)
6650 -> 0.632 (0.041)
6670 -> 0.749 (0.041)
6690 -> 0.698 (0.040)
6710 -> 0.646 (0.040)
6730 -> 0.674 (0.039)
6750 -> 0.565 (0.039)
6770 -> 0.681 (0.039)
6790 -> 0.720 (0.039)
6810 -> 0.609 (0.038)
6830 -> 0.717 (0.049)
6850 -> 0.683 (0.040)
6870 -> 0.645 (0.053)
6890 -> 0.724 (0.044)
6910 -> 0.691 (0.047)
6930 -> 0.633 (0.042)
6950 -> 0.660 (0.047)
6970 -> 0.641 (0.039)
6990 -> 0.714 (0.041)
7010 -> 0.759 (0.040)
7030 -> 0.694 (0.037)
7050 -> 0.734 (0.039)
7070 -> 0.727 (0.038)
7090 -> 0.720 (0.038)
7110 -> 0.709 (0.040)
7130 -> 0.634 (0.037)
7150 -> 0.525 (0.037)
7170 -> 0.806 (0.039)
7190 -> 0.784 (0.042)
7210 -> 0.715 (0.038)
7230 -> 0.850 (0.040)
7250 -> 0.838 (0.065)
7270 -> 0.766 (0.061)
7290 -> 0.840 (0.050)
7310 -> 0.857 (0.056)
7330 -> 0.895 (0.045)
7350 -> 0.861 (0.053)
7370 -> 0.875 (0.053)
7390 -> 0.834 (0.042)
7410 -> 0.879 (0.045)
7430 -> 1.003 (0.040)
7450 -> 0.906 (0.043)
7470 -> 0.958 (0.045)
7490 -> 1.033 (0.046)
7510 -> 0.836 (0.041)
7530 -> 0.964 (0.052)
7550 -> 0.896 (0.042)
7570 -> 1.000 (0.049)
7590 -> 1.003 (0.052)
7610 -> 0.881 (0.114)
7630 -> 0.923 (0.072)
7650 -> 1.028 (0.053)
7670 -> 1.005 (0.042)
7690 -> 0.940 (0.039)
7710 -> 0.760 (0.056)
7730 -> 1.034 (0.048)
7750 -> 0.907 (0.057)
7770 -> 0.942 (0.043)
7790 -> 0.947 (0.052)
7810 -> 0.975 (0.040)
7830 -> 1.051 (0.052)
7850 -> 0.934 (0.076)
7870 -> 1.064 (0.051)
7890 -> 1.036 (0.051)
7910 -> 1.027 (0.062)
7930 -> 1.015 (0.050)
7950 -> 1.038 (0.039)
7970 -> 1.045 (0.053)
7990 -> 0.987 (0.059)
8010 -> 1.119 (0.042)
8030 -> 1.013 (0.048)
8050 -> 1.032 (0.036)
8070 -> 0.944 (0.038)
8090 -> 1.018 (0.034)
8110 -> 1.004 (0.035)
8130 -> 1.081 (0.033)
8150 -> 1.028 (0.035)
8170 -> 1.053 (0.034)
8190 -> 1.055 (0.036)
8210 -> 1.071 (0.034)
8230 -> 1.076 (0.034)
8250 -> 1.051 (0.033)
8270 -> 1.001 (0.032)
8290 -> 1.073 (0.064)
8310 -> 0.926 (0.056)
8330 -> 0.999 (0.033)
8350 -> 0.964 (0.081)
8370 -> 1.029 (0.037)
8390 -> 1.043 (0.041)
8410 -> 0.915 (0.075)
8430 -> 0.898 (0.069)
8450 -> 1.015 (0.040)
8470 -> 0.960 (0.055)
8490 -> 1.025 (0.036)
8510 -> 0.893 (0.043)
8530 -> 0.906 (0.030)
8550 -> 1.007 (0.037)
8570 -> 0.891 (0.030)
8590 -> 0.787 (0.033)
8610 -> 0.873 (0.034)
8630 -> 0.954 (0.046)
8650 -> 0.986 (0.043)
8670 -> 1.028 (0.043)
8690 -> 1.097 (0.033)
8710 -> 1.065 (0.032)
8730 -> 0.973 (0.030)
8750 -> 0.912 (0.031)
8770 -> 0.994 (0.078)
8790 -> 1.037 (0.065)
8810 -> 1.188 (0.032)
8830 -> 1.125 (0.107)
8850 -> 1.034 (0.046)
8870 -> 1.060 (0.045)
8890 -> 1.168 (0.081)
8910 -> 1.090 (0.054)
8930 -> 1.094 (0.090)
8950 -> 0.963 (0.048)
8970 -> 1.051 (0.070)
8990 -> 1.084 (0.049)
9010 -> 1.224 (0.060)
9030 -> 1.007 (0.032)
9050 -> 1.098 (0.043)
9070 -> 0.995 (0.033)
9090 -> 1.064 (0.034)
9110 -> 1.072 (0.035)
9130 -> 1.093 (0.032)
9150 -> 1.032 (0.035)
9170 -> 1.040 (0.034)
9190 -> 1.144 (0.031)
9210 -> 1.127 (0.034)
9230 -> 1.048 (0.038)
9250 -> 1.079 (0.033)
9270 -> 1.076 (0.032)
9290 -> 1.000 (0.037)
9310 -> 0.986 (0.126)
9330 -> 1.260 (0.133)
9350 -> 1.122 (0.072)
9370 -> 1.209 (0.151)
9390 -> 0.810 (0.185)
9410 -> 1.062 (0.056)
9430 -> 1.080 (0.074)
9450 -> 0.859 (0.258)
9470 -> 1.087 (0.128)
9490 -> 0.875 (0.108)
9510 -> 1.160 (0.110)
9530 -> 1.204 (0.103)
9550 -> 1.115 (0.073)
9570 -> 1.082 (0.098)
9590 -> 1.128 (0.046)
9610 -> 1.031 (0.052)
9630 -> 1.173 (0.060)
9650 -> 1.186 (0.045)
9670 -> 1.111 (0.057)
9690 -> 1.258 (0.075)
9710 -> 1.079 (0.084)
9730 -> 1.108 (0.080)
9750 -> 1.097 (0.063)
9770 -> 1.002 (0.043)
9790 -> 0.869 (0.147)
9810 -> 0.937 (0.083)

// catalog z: 0.659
